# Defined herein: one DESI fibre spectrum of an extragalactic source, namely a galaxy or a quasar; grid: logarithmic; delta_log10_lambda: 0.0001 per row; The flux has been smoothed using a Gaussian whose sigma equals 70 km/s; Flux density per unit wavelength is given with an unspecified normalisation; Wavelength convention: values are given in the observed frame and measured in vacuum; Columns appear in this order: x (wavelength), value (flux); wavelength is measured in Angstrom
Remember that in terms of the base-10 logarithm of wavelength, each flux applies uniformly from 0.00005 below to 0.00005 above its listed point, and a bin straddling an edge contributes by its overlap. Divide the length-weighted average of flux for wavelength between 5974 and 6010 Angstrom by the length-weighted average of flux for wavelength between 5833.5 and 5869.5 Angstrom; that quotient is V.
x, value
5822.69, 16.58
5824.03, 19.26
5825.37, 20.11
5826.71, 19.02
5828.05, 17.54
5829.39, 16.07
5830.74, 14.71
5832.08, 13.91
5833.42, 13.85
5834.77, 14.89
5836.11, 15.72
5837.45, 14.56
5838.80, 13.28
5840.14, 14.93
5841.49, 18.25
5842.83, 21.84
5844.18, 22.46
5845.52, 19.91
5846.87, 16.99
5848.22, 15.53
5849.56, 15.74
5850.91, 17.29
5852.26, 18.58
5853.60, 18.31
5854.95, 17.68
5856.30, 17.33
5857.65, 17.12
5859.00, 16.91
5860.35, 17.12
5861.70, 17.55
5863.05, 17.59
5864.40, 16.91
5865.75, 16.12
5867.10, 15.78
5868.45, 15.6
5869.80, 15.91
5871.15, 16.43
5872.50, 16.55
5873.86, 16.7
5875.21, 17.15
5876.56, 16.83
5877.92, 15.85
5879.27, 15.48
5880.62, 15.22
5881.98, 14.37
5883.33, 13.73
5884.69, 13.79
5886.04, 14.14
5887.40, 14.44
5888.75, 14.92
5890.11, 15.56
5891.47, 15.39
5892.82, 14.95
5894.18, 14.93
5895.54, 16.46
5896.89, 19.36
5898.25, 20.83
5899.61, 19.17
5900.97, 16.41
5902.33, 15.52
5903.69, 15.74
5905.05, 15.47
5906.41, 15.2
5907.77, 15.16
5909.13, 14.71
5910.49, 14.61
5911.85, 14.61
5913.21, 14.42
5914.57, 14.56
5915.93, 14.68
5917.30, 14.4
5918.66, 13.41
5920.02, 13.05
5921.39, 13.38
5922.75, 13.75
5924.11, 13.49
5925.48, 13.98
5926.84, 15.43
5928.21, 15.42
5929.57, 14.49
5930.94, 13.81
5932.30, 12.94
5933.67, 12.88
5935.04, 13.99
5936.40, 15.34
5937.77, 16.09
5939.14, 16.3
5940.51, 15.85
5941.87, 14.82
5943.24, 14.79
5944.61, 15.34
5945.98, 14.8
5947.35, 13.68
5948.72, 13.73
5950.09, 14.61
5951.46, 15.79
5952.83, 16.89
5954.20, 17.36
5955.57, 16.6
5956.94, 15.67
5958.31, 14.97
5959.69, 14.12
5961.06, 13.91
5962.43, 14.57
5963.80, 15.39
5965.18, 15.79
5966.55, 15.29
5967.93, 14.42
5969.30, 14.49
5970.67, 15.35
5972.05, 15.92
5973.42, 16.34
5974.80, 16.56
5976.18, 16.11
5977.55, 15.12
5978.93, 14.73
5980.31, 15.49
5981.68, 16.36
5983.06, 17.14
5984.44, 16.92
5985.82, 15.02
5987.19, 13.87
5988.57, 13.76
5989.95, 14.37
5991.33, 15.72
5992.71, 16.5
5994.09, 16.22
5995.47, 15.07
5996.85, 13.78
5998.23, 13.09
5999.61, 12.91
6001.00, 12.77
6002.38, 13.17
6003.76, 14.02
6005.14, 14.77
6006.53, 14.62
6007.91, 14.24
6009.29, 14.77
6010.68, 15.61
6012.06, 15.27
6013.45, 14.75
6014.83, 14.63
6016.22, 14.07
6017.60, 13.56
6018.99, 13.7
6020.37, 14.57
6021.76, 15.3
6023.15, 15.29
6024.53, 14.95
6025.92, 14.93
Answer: 0.9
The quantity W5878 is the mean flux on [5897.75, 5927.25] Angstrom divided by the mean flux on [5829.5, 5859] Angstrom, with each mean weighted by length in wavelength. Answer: 0.9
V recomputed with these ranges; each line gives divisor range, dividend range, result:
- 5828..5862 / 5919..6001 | 0.89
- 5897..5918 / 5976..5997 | 0.98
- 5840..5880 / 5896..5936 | 0.87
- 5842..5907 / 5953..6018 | 0.90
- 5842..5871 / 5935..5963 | 0.87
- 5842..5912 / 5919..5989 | 0.91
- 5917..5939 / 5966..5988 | 1.10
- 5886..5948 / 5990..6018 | 0.96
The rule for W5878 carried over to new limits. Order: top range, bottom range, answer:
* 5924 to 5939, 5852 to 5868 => 0.84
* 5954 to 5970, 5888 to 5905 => 0.92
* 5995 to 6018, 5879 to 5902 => 0.90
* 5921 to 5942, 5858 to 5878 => 0.87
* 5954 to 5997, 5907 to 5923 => 1.08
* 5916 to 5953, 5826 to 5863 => 0.86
